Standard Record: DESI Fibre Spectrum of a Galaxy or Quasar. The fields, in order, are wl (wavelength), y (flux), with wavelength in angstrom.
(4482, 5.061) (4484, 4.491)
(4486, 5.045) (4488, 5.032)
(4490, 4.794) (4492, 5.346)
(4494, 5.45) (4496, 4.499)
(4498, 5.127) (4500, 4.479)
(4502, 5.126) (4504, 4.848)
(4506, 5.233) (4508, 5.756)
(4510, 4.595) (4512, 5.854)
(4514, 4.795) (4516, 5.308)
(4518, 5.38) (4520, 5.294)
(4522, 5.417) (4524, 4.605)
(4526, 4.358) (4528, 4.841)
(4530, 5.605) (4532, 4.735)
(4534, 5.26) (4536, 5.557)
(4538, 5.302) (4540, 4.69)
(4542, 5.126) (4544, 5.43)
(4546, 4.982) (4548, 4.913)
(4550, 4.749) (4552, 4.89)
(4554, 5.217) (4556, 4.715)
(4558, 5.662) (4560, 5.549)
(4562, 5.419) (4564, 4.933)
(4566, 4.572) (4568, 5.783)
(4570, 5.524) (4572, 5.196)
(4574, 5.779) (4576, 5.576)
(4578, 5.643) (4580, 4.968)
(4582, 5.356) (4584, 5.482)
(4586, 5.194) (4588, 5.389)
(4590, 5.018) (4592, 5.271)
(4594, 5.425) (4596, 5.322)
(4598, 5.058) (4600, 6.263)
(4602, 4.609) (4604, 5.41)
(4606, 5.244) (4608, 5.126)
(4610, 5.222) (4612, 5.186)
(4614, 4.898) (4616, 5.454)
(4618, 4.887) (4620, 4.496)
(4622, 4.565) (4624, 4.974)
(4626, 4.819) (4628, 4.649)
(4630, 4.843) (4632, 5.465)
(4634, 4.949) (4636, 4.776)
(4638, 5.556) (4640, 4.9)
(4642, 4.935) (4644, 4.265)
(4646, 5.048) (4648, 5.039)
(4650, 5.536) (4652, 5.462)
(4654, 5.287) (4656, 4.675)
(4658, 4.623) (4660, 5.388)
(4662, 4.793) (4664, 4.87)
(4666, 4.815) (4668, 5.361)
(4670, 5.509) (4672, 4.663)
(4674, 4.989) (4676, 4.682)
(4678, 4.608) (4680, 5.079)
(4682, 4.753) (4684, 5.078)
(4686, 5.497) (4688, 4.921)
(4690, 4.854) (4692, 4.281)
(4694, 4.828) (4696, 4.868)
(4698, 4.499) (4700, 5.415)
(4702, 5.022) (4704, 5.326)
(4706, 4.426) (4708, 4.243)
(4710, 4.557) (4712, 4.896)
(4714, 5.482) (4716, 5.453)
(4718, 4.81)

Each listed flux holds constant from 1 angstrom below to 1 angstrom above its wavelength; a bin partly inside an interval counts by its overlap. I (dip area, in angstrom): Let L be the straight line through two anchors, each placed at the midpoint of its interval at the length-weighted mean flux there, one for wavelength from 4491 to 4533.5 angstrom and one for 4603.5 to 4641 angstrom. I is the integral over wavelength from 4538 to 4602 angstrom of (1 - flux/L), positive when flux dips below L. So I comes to -2.6 angstrom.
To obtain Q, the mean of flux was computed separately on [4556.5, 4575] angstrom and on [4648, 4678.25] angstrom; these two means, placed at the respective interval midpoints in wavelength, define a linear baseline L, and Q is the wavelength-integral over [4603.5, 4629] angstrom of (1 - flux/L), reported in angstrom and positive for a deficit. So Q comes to 1.0 angstrom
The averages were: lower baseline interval 5.36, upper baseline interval 5.03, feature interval 4.99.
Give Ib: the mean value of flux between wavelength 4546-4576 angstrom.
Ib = 5.21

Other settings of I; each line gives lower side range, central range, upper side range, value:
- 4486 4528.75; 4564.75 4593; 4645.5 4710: -1.8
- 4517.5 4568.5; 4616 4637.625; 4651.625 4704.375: 0.5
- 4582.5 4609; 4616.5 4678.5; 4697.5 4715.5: 1.9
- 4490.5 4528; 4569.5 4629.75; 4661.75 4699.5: -2.5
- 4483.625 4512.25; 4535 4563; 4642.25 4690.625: -0.8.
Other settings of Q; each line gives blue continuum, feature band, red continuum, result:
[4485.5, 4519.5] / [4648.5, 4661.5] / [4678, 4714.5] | -0.6 angstrom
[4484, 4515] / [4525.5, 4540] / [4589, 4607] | 0.1 angstrom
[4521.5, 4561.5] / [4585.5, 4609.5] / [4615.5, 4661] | -1.2 angstrom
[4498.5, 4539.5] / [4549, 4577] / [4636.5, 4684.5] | -1.0 angstrom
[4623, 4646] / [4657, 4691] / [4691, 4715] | -0.7 angstrom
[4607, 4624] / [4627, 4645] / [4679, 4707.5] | 0.1 angstrom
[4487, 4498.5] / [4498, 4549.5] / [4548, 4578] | 0.4 angstrom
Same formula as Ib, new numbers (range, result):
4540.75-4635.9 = 5.17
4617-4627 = 4.75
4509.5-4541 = 5.11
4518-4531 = 5.05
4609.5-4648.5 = 4.94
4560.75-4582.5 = 5.34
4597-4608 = 5.3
